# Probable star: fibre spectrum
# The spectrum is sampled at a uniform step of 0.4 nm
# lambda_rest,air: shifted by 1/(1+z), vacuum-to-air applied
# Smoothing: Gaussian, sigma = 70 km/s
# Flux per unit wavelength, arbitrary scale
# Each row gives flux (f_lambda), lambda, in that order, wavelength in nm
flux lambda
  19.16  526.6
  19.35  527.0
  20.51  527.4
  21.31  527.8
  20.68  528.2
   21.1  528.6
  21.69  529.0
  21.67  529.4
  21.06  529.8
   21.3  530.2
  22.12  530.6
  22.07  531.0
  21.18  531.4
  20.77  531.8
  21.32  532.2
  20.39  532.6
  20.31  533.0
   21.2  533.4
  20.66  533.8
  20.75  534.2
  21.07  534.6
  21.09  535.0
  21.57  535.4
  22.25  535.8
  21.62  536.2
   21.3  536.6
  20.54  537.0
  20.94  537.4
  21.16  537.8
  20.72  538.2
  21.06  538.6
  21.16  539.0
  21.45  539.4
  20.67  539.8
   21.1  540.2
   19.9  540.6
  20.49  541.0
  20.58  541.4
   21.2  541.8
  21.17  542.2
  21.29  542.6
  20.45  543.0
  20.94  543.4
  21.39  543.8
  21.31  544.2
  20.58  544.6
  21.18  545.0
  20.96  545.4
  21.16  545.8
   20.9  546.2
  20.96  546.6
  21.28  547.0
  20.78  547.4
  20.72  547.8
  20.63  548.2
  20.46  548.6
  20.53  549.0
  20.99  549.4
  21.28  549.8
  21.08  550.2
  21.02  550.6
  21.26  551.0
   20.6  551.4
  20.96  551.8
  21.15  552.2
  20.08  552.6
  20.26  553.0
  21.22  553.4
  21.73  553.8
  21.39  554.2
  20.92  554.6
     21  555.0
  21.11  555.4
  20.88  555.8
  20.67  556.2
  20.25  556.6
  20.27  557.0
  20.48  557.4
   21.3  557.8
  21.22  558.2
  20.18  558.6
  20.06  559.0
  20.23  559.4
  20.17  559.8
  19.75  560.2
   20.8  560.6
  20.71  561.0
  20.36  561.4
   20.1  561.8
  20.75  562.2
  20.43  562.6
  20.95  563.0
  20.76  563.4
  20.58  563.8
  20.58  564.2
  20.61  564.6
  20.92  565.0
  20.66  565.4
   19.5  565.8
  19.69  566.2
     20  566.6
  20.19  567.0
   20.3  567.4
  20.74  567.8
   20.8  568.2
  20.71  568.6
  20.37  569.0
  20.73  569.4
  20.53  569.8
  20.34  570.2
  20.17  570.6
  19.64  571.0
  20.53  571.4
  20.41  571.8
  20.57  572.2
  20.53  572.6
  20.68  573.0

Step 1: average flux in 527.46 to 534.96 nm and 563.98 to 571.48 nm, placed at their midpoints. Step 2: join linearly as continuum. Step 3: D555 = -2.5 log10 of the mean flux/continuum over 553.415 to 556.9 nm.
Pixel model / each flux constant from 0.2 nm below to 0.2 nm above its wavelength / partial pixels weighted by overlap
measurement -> -0.02 mag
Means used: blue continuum 21.1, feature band 21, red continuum 20.4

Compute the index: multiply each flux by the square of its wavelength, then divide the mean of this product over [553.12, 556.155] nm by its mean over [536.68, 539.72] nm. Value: 1.1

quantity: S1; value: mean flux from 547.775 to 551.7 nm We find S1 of 20.9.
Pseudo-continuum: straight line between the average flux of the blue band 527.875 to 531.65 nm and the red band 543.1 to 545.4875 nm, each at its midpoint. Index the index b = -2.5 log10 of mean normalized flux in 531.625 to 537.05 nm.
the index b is 0.01 mag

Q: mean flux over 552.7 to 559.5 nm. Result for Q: 20.8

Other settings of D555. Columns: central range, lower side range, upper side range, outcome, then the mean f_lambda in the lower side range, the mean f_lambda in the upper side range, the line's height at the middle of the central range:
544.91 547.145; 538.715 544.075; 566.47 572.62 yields -0.01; 20.9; 20.4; 20.8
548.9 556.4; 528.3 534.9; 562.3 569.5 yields -0.01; 21.2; 20.5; 20.7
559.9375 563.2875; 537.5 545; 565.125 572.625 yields 0.00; 20.9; 20.3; 20.5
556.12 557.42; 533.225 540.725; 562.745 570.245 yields 0.02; 21.1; 20.5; 20.7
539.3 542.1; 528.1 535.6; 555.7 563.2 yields 0.01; 21.2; 20.5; 21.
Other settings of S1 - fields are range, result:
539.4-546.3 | 20.9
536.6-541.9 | 20.9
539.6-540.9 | 20.6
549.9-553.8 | 20.9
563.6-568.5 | 20.4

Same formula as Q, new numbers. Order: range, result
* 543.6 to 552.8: 20.9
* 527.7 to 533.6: 21.2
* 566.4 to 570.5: 20.5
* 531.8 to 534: 20.8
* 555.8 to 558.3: 20.7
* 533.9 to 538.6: 21.2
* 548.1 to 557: 20.9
